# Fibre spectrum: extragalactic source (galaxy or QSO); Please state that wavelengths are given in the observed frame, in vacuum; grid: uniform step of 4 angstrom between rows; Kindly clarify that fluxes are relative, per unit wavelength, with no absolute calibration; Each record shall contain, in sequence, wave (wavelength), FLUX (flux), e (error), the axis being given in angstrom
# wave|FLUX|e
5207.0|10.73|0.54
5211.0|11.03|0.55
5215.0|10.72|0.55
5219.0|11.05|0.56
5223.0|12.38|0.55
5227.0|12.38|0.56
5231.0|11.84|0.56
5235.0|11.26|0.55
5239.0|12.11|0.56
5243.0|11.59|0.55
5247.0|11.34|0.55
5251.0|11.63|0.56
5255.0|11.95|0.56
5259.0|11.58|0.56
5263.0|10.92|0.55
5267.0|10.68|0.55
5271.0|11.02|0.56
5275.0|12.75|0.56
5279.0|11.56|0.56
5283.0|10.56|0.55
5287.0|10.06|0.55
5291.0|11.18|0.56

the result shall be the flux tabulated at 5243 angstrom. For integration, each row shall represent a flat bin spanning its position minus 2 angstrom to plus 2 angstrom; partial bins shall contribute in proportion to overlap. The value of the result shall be 11.59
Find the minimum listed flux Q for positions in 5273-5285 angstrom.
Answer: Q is 10.56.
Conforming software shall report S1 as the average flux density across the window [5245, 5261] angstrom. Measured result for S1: 11.6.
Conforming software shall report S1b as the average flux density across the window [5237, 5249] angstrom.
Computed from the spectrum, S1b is 11.7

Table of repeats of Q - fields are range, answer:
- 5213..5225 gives 10.72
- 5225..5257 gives 11.26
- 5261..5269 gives 10.68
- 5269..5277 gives 11.02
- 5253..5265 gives 10.92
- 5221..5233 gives 11.84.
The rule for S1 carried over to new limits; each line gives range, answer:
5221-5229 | 12.4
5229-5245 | 11.7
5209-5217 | 10.9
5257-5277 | 11.4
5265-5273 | 10.8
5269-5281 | 11.8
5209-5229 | 11.5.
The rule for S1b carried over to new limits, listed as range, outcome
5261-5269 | 10.8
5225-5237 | 11.8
